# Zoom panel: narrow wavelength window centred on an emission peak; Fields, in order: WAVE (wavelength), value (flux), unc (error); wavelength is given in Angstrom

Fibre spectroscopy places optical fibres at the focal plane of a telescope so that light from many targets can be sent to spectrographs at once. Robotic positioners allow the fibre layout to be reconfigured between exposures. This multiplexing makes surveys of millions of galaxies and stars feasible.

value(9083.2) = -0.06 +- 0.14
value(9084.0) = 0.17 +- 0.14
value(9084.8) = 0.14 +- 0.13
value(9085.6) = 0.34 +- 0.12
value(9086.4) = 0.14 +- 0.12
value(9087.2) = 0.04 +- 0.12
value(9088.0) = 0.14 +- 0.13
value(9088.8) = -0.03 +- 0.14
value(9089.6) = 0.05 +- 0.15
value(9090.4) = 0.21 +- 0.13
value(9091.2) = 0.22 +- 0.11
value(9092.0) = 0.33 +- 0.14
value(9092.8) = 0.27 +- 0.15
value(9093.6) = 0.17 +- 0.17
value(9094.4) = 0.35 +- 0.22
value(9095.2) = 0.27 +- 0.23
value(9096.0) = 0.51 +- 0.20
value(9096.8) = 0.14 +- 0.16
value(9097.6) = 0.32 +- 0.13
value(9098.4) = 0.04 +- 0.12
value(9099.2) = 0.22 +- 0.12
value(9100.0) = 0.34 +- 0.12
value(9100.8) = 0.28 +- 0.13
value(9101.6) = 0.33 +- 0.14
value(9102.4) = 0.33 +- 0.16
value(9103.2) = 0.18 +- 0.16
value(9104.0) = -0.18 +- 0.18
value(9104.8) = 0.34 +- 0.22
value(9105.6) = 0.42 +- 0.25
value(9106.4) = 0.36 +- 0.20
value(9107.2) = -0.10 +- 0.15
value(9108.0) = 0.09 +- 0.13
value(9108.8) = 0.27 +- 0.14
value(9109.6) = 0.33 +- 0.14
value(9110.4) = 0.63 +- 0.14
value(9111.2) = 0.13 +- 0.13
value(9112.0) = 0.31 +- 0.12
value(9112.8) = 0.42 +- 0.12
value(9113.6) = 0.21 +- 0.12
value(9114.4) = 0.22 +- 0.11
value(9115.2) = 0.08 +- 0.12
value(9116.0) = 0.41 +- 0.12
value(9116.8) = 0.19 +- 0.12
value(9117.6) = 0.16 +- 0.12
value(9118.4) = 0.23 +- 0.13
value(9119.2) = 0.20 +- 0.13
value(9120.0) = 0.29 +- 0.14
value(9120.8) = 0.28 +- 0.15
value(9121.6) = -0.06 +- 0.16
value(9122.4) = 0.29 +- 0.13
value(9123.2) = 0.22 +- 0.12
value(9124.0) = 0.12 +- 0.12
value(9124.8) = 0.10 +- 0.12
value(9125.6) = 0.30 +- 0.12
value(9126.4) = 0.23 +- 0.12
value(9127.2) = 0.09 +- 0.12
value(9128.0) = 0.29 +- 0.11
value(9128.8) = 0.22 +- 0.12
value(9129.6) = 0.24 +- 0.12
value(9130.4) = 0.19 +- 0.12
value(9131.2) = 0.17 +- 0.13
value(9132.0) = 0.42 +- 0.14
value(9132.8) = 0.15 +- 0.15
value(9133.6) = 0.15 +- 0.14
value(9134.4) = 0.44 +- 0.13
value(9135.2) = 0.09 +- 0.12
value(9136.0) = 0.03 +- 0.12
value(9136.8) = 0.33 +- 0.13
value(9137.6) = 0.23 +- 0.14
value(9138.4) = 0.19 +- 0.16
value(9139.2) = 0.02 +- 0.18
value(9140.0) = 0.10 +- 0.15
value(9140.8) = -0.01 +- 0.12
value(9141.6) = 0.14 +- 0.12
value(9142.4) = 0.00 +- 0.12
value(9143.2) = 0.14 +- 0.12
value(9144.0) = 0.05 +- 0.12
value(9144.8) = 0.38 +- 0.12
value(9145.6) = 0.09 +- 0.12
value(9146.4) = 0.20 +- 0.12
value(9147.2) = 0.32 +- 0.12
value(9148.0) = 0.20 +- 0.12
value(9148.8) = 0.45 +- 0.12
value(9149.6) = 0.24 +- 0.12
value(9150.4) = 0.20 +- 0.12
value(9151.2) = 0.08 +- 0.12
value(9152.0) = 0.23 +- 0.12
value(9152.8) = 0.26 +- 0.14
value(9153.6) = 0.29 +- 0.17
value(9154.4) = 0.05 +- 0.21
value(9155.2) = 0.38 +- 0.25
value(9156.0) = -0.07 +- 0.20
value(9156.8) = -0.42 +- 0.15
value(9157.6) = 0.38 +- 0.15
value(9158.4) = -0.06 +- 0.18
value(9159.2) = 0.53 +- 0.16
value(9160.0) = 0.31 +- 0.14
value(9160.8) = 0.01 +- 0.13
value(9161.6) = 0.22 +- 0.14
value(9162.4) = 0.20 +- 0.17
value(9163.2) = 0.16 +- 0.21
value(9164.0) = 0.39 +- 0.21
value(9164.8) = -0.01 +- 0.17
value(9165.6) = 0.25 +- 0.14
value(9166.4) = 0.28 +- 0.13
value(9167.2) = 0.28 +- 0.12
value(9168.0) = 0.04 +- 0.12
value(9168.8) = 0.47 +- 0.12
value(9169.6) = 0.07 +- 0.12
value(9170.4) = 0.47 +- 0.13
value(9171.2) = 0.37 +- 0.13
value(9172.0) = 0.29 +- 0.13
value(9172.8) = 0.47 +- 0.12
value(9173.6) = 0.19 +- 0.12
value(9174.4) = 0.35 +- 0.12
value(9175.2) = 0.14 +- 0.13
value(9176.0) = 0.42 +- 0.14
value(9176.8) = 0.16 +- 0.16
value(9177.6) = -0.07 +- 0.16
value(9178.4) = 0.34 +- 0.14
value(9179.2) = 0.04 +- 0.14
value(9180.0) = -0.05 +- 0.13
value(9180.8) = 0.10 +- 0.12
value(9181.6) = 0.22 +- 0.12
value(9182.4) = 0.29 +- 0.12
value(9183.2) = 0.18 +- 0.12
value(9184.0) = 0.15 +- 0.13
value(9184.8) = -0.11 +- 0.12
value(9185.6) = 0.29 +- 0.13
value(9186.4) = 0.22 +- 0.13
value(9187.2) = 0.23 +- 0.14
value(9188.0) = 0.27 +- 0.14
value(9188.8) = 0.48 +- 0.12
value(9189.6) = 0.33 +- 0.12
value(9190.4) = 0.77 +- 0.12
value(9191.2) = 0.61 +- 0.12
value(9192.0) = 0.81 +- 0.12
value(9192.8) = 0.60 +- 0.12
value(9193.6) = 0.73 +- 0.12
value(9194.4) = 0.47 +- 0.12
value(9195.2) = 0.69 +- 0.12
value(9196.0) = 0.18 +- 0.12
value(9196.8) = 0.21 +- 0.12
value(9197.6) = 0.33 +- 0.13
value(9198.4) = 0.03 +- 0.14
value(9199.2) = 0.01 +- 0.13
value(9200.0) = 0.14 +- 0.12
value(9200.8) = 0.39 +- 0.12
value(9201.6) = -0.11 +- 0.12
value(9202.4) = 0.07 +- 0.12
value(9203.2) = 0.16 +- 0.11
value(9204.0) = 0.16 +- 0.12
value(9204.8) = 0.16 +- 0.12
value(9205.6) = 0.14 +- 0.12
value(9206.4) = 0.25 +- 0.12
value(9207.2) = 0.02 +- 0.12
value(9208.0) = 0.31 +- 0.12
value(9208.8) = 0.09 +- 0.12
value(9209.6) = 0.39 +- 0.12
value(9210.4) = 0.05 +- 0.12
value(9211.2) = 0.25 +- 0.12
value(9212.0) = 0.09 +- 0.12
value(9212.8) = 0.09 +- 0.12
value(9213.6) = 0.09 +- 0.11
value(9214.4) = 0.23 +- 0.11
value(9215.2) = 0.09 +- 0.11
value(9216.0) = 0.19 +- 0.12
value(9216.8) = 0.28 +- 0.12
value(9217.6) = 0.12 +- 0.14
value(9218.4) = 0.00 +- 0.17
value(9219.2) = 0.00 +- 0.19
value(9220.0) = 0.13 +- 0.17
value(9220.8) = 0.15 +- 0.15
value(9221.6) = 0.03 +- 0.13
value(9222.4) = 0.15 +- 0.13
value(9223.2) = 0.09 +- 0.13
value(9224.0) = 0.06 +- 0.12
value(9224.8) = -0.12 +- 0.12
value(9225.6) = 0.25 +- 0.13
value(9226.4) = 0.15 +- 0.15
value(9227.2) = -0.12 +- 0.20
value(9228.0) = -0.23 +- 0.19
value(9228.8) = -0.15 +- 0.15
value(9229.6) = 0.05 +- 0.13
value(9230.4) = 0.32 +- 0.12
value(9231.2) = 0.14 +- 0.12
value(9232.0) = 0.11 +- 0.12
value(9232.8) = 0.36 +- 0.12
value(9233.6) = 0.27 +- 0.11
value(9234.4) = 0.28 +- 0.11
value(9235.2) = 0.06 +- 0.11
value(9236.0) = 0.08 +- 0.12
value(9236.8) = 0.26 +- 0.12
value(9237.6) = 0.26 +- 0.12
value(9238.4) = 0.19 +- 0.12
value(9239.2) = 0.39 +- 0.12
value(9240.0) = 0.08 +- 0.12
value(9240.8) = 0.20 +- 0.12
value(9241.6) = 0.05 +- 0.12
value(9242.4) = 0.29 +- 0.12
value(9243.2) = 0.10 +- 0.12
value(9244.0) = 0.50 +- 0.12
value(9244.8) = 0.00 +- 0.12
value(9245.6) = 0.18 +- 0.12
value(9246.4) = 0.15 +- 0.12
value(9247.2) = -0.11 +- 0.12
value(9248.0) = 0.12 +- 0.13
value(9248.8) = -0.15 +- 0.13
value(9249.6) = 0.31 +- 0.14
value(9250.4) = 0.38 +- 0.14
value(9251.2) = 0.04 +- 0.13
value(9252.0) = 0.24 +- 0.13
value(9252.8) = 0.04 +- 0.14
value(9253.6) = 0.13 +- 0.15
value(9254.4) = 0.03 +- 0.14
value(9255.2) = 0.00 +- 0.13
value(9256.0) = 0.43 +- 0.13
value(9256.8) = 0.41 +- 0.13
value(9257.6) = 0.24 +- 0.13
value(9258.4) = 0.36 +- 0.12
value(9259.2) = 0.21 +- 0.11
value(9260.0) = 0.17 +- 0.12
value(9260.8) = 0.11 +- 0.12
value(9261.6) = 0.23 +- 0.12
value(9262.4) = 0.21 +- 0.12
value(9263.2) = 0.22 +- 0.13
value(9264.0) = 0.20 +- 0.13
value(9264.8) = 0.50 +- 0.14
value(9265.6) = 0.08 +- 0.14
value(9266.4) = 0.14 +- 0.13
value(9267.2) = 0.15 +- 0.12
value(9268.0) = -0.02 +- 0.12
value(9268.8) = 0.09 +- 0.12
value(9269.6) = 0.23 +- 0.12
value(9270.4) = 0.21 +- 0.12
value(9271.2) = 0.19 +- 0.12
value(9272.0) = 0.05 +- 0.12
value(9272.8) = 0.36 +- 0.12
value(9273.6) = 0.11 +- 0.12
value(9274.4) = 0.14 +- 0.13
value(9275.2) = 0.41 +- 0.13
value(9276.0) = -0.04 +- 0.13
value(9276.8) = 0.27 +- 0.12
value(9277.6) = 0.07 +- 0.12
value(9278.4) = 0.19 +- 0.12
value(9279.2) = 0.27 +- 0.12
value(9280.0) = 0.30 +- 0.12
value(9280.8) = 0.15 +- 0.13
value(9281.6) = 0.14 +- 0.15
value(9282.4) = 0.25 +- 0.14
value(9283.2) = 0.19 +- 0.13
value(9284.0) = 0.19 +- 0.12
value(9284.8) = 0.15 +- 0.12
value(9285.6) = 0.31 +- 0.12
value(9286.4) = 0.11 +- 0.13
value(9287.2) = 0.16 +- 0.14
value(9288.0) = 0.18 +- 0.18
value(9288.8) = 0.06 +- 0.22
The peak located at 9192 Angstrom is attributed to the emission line H-beta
